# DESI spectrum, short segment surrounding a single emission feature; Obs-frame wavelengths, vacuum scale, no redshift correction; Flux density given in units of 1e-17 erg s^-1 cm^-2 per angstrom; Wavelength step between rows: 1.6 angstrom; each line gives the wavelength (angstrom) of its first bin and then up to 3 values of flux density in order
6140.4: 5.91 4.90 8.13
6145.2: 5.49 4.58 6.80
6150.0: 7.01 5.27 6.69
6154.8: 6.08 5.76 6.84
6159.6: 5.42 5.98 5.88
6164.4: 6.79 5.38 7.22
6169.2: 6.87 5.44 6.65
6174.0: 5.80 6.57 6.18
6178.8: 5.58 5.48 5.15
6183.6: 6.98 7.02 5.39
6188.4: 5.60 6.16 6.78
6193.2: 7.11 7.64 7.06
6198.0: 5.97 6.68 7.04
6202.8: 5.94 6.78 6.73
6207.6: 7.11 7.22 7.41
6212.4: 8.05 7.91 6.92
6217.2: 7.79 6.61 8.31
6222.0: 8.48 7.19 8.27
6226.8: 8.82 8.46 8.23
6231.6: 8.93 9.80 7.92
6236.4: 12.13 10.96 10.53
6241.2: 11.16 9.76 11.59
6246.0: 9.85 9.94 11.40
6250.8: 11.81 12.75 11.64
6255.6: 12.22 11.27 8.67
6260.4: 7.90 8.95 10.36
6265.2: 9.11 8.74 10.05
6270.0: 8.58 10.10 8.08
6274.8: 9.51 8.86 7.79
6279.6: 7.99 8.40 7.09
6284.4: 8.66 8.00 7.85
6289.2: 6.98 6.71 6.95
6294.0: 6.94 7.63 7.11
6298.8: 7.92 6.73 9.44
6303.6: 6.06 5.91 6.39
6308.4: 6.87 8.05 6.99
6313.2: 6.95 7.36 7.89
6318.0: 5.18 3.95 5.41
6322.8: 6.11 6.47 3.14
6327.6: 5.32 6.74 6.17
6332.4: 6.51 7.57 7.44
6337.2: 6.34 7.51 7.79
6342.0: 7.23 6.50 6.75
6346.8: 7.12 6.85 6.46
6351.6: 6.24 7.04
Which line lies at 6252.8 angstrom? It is Hbeta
